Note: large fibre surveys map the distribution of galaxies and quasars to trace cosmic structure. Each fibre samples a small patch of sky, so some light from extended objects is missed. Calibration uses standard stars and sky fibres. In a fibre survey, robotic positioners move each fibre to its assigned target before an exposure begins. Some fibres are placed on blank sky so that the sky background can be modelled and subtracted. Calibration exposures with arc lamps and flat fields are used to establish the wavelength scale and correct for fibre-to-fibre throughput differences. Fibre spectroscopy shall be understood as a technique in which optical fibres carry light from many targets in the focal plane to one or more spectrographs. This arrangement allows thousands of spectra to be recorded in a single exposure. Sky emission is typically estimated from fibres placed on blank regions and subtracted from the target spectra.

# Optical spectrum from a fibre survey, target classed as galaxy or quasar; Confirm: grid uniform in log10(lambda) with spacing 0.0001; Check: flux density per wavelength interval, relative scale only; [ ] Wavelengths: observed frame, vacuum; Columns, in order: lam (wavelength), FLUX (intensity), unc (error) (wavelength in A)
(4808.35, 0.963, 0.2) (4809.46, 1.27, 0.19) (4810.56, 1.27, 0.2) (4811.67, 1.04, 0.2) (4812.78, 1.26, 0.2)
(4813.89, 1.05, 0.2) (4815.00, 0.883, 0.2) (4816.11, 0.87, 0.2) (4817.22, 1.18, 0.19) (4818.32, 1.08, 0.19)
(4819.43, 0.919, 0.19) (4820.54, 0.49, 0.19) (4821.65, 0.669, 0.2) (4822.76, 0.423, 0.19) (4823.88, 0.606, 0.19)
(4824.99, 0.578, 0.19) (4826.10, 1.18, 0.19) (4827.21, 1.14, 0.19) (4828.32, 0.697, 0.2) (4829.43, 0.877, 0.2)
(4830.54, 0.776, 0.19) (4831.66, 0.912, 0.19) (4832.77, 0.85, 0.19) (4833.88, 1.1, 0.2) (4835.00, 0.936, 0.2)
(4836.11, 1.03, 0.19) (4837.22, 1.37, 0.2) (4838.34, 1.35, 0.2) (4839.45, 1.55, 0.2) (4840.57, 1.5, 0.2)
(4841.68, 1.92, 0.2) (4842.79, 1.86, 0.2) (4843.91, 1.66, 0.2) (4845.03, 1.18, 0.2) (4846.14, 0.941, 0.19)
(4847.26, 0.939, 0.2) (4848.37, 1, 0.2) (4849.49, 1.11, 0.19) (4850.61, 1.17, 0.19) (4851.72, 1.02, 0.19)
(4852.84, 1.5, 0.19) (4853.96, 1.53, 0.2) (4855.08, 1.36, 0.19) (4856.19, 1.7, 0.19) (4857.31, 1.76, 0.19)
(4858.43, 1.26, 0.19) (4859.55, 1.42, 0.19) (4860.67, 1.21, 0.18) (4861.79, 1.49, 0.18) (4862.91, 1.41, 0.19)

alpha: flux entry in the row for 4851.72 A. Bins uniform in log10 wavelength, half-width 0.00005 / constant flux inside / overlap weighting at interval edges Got 1.02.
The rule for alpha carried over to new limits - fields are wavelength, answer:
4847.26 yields 0.939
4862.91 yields 1.41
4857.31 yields 1.76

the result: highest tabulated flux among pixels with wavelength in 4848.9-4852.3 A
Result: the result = 1.17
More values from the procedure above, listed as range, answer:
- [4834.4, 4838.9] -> 1.37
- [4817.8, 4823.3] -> 1.08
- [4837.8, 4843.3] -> 1.92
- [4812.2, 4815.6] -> 1.26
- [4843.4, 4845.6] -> 1.66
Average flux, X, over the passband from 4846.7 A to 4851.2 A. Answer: 1.06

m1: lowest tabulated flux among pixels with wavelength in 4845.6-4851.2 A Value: 0.939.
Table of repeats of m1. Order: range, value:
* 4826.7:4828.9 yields 0.697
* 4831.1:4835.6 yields 0.85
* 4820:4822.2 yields 0.49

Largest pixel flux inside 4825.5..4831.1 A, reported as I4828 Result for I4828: 1.18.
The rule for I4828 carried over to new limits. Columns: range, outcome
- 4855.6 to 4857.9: 1.76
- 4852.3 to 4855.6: 1.53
